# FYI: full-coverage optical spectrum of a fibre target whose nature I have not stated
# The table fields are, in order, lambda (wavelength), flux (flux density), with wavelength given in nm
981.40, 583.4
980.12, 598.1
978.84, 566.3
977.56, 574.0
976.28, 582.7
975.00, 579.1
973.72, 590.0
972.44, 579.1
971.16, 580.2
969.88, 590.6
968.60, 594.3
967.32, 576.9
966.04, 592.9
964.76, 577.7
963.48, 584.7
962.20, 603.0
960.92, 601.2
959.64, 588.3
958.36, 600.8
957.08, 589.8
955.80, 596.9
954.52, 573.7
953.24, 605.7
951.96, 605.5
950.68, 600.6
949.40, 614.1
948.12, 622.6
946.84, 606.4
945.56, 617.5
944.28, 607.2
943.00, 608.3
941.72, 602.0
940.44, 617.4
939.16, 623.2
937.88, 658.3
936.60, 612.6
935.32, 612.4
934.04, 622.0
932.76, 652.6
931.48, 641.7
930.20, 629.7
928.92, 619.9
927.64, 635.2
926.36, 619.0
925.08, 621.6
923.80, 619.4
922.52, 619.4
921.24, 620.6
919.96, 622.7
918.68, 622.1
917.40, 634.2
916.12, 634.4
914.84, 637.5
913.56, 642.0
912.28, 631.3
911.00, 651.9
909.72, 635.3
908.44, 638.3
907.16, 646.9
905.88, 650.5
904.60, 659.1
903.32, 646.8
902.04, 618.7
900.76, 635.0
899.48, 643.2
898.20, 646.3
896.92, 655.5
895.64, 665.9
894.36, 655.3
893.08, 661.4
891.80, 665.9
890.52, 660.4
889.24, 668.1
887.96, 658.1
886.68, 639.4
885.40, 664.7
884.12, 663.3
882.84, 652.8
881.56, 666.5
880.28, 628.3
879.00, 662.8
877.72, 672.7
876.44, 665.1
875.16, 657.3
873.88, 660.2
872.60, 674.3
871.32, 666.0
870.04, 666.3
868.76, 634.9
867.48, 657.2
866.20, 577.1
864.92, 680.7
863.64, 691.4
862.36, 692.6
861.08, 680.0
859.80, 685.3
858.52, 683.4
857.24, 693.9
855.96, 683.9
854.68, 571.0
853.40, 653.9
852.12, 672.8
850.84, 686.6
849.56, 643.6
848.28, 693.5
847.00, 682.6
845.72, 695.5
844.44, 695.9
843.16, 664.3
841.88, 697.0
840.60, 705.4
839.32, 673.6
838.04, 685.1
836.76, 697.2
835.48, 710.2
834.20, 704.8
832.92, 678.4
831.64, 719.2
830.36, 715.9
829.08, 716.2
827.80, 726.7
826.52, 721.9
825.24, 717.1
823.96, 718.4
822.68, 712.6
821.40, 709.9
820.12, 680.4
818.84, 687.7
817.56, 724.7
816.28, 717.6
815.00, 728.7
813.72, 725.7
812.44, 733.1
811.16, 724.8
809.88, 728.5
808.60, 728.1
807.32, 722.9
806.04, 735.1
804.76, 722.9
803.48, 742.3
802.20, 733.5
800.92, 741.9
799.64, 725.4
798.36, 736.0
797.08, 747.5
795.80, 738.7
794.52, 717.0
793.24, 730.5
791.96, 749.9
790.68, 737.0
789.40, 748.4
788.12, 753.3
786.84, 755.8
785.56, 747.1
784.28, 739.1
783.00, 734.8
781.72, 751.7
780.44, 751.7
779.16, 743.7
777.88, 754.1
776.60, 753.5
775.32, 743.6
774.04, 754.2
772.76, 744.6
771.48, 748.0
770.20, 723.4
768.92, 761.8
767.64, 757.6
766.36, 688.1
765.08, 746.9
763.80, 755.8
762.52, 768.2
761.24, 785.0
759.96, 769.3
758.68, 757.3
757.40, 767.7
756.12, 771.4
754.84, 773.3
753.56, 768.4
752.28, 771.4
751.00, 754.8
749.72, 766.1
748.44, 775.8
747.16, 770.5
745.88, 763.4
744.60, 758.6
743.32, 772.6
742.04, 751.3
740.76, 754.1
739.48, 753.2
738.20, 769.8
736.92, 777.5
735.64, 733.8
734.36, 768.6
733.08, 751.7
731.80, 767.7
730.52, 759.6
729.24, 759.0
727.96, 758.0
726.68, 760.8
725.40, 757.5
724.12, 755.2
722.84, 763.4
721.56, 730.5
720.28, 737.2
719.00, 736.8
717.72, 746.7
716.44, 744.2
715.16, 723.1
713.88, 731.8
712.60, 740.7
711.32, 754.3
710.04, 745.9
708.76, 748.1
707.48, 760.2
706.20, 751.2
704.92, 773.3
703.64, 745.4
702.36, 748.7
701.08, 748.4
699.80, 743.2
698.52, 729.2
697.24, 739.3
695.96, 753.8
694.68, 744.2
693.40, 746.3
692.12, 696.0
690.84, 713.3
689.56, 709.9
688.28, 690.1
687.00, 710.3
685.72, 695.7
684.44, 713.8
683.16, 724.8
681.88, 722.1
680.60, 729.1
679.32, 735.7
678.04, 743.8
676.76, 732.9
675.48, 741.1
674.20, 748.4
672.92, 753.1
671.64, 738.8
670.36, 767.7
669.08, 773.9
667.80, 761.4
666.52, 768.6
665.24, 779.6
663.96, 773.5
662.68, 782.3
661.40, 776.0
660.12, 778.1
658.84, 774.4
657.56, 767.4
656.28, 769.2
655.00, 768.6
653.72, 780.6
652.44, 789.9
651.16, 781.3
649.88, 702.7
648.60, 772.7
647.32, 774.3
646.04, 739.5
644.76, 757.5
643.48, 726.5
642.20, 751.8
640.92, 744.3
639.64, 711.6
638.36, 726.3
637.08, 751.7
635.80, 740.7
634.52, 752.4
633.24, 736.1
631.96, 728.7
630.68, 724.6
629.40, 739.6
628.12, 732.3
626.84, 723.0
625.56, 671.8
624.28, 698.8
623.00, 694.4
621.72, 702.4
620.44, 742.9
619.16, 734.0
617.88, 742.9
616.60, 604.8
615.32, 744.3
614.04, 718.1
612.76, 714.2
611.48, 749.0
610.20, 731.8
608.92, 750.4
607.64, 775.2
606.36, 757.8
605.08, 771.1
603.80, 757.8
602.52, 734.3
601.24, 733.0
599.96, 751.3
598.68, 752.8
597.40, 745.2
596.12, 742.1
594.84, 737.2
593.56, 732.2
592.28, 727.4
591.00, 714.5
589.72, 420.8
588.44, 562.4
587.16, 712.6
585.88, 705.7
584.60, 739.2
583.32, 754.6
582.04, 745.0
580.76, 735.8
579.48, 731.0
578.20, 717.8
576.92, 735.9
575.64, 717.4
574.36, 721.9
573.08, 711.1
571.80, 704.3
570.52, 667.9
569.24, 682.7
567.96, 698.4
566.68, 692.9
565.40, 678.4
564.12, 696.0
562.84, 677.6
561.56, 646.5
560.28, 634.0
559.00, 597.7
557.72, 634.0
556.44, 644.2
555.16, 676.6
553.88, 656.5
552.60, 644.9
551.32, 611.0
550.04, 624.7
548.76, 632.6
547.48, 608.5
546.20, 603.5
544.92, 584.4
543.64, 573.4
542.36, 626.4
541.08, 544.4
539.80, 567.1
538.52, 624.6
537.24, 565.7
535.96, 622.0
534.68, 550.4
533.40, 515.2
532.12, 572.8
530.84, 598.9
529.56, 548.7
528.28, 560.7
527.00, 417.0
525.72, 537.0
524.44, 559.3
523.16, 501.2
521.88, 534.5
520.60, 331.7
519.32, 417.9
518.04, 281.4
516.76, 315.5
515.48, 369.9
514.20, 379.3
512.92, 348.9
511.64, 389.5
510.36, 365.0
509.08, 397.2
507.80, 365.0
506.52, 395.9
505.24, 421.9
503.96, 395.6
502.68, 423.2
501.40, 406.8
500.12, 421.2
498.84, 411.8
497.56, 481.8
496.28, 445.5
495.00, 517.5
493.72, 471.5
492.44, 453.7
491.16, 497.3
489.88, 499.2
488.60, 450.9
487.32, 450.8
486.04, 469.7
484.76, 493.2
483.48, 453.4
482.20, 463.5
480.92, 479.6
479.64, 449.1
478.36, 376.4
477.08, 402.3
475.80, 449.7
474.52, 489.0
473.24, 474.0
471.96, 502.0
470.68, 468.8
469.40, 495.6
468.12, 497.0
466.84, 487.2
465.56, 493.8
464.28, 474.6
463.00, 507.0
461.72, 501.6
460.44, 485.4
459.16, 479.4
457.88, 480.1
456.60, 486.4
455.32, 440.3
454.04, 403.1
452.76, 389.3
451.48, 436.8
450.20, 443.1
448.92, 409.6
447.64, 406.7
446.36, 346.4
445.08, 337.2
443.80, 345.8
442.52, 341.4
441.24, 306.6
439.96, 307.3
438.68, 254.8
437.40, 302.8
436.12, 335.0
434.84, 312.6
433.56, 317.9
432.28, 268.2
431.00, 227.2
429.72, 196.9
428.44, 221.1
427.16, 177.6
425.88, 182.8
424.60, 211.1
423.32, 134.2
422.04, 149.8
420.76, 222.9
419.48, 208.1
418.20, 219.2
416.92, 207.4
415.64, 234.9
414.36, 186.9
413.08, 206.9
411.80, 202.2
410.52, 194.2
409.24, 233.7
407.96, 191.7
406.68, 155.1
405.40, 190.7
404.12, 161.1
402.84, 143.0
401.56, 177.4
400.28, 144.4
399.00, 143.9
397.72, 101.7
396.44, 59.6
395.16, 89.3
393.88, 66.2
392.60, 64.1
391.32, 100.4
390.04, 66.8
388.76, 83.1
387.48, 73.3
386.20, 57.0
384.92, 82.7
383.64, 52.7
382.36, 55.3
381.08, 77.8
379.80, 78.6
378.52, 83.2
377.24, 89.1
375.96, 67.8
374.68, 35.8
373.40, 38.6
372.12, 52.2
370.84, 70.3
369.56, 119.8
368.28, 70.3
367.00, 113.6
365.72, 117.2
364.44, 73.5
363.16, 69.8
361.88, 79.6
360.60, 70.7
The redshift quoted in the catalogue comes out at 0.00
